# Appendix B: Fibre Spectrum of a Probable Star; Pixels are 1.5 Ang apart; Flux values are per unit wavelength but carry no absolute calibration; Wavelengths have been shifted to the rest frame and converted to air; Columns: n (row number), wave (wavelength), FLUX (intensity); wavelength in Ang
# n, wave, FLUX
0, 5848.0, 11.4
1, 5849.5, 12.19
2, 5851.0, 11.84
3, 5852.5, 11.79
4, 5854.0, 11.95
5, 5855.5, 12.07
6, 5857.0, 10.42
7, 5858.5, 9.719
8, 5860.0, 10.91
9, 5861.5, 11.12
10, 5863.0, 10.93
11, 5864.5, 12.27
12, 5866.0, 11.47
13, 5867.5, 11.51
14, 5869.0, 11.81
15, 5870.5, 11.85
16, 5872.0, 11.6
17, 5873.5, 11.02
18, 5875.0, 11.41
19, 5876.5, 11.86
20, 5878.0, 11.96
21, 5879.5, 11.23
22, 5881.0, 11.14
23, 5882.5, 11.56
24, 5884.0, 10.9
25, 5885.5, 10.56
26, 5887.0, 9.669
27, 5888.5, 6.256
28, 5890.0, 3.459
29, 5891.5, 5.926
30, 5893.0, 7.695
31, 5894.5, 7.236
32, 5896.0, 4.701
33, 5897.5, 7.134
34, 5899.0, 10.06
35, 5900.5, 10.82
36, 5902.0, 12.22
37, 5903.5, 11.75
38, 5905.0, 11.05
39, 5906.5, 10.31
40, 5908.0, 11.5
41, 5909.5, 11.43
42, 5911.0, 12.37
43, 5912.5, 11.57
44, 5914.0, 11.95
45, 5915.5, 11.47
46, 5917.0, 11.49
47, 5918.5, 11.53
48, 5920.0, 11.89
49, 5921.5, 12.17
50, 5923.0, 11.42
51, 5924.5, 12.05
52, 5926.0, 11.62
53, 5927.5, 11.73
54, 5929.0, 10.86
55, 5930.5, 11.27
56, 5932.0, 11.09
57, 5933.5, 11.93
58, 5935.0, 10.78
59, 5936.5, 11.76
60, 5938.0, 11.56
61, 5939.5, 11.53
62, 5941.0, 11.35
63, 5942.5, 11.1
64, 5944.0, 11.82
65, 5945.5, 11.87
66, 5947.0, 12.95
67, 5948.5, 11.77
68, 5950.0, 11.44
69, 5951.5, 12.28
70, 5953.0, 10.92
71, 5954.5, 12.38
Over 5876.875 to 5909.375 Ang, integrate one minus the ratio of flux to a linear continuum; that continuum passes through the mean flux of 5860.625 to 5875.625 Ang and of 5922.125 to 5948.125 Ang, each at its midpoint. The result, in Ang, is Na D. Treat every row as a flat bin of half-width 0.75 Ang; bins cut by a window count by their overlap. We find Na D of 5.8 Ang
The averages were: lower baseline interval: 11.5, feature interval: 9.46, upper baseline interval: 11.6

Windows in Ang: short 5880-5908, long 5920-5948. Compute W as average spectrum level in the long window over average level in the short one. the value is 1.3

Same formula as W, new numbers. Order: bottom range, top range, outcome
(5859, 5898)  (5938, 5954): 1.18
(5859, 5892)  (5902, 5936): 1.10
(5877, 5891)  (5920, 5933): 1.20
